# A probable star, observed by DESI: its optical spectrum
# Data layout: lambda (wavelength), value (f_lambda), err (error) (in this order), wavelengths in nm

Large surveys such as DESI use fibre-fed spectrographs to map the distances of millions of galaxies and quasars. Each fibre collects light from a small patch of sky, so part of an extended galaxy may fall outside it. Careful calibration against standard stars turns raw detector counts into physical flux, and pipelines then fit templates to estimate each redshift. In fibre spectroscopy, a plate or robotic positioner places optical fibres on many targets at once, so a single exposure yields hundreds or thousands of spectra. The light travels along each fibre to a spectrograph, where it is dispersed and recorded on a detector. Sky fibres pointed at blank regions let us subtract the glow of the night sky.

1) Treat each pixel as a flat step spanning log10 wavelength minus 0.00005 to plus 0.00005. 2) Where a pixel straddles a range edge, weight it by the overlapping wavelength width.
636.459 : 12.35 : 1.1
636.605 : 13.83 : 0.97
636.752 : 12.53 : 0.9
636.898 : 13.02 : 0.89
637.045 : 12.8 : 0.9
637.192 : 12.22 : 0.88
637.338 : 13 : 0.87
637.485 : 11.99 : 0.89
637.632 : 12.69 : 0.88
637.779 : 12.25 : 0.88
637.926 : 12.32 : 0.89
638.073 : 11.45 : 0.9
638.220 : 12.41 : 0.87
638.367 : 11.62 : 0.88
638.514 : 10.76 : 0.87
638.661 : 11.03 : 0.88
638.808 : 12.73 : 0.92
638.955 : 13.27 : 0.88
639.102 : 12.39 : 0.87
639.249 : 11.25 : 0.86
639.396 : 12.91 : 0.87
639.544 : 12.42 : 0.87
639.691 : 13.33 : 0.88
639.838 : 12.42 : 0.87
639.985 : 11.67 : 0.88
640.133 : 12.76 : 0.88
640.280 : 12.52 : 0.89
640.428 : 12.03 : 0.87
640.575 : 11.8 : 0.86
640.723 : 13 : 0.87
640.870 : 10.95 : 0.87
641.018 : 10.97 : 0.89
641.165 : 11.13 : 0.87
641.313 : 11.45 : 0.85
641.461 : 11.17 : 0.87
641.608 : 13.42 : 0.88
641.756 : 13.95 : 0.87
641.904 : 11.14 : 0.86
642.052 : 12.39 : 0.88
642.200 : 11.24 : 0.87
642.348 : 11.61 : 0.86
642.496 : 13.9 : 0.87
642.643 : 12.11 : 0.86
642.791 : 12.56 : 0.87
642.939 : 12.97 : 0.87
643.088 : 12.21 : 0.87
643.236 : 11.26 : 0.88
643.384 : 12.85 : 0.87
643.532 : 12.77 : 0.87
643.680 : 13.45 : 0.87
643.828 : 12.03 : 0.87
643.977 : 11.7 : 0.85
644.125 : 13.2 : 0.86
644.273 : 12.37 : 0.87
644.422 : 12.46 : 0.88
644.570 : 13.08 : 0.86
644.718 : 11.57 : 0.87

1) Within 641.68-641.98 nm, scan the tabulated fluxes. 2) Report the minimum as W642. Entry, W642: 11.14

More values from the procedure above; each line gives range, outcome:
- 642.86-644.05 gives 11.26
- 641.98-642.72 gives 11.24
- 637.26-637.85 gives 11.99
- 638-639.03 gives 10.76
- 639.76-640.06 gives 11.67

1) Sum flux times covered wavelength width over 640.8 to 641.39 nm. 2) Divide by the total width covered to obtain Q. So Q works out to 11.1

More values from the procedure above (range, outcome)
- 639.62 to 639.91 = 12.9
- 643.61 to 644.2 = 12.6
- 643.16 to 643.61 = 12.3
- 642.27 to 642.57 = 12.8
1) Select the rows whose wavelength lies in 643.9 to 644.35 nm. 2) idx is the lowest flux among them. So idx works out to 11.7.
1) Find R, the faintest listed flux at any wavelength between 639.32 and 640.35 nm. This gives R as 11.67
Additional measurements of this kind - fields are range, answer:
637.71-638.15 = 11.45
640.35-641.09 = 10.95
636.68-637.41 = 12.22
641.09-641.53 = 11.13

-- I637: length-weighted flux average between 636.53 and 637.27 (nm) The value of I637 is 12.9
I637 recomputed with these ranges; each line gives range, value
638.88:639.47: 12.5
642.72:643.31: 12.2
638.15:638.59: 11.6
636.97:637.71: 12.5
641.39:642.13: 12.4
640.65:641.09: 11.6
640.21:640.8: 12.3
